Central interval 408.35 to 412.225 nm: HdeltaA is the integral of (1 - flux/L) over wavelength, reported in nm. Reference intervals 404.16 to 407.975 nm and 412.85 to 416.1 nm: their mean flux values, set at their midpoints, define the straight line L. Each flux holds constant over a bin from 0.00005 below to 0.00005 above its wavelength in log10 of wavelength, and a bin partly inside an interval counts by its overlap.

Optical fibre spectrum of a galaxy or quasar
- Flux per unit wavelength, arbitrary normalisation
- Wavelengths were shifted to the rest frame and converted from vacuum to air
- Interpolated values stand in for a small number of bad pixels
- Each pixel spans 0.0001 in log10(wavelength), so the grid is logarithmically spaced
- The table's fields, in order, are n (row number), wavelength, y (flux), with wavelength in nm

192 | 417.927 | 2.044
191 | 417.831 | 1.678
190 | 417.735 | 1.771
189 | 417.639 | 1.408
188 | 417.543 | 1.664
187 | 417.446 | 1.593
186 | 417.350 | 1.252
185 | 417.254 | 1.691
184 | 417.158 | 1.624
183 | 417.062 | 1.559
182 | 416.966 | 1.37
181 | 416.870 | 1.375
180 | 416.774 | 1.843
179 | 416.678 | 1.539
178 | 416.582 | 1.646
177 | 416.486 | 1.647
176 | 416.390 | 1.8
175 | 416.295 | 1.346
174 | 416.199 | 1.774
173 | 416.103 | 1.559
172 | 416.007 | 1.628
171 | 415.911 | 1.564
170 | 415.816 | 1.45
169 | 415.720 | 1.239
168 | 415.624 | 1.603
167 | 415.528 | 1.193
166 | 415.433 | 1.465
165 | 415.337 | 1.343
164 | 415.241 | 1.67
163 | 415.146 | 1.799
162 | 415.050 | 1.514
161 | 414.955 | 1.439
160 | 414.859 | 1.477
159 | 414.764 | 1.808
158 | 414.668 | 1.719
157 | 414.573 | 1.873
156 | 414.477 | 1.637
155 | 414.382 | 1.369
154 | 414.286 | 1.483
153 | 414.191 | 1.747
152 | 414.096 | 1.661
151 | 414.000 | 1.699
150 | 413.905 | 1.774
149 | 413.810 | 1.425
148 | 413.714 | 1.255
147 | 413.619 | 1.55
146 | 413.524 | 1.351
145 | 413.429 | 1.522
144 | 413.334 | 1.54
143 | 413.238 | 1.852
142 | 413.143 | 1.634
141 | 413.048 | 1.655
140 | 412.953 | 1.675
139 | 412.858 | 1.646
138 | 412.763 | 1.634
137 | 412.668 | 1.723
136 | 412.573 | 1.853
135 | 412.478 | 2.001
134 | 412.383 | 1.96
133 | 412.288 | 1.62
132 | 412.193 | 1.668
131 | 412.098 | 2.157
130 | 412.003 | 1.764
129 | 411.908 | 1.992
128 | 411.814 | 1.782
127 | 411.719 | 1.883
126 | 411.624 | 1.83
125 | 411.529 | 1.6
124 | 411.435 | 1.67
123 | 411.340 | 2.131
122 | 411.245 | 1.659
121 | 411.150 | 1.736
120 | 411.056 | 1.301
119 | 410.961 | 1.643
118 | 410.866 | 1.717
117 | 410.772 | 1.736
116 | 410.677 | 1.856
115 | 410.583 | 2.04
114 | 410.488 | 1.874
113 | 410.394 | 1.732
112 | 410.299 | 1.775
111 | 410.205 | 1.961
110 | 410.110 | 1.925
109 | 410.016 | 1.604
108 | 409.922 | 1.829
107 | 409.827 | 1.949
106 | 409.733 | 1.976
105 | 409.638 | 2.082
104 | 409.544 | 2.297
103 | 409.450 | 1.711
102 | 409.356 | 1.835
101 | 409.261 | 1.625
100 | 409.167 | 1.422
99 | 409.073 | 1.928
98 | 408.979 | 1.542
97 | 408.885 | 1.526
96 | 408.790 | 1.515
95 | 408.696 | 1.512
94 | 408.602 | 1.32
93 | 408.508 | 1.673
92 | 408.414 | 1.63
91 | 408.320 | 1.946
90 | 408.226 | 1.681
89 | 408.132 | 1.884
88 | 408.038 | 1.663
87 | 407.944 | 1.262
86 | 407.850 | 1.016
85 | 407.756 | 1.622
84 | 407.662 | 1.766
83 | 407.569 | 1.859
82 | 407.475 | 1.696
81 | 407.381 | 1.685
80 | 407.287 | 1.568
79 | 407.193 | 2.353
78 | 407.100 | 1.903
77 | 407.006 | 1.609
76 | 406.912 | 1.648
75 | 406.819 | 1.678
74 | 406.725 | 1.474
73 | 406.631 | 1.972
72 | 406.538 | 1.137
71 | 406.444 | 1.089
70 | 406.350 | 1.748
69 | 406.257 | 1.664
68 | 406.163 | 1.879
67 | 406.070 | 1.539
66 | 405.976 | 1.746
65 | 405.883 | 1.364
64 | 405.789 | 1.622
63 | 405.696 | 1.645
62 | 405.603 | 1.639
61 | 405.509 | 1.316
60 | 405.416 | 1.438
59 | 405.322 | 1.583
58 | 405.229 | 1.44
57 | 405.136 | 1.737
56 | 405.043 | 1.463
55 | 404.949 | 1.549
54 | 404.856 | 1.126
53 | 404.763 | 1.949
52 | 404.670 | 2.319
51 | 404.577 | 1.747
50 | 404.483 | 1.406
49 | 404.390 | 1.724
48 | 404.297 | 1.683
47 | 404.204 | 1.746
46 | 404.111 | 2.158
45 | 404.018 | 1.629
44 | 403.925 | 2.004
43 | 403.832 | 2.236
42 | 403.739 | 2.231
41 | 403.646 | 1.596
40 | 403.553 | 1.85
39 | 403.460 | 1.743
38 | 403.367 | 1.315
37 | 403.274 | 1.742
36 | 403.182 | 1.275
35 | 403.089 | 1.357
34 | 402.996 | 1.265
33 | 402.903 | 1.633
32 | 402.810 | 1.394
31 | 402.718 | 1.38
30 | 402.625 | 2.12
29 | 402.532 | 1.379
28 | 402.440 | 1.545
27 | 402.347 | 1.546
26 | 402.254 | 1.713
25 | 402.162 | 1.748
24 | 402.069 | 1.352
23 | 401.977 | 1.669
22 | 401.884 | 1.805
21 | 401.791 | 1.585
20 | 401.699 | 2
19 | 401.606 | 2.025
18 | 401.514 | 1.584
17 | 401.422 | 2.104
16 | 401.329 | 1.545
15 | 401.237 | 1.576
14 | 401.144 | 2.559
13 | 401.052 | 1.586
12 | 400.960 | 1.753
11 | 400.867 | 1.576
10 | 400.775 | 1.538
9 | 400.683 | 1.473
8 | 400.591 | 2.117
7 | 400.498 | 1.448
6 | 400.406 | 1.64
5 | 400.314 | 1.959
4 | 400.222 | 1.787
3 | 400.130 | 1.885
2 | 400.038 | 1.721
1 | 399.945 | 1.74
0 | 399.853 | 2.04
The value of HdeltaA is -0.42 nm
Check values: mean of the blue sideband 1.62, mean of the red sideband 1.57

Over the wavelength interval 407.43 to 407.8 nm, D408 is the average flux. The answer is 1.74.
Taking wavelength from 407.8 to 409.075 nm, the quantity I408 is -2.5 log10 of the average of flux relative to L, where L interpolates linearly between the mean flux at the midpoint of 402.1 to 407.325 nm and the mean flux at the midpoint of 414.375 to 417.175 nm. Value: 0.037 mag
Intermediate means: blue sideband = 1.65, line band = 1.57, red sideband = 1.56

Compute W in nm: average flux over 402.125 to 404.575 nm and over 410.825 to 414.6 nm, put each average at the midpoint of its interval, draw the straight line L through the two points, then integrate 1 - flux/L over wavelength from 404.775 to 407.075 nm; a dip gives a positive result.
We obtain 0.166 nm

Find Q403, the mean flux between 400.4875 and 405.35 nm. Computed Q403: 1.69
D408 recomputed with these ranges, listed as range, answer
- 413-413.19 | 1.65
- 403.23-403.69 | 1.65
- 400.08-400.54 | 1.75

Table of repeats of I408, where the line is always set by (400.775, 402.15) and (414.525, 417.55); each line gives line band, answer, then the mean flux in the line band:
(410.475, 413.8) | -0.070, 1.72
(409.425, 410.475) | -0.156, 1.9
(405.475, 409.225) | 0.039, 1.62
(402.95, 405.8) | 0.035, 1.66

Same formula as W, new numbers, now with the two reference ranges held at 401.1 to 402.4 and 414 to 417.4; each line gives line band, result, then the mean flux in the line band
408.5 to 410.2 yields -0.09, 1.74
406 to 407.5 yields 0.03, 1.67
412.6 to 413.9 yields 0.01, 1.59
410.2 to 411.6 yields -0.10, 1.76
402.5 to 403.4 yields 0.13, 1.49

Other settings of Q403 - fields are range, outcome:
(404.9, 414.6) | 1.68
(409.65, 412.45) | 1.81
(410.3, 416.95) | 1.66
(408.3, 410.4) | 1.75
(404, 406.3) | 1.64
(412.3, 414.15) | 1.65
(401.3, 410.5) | 1.68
